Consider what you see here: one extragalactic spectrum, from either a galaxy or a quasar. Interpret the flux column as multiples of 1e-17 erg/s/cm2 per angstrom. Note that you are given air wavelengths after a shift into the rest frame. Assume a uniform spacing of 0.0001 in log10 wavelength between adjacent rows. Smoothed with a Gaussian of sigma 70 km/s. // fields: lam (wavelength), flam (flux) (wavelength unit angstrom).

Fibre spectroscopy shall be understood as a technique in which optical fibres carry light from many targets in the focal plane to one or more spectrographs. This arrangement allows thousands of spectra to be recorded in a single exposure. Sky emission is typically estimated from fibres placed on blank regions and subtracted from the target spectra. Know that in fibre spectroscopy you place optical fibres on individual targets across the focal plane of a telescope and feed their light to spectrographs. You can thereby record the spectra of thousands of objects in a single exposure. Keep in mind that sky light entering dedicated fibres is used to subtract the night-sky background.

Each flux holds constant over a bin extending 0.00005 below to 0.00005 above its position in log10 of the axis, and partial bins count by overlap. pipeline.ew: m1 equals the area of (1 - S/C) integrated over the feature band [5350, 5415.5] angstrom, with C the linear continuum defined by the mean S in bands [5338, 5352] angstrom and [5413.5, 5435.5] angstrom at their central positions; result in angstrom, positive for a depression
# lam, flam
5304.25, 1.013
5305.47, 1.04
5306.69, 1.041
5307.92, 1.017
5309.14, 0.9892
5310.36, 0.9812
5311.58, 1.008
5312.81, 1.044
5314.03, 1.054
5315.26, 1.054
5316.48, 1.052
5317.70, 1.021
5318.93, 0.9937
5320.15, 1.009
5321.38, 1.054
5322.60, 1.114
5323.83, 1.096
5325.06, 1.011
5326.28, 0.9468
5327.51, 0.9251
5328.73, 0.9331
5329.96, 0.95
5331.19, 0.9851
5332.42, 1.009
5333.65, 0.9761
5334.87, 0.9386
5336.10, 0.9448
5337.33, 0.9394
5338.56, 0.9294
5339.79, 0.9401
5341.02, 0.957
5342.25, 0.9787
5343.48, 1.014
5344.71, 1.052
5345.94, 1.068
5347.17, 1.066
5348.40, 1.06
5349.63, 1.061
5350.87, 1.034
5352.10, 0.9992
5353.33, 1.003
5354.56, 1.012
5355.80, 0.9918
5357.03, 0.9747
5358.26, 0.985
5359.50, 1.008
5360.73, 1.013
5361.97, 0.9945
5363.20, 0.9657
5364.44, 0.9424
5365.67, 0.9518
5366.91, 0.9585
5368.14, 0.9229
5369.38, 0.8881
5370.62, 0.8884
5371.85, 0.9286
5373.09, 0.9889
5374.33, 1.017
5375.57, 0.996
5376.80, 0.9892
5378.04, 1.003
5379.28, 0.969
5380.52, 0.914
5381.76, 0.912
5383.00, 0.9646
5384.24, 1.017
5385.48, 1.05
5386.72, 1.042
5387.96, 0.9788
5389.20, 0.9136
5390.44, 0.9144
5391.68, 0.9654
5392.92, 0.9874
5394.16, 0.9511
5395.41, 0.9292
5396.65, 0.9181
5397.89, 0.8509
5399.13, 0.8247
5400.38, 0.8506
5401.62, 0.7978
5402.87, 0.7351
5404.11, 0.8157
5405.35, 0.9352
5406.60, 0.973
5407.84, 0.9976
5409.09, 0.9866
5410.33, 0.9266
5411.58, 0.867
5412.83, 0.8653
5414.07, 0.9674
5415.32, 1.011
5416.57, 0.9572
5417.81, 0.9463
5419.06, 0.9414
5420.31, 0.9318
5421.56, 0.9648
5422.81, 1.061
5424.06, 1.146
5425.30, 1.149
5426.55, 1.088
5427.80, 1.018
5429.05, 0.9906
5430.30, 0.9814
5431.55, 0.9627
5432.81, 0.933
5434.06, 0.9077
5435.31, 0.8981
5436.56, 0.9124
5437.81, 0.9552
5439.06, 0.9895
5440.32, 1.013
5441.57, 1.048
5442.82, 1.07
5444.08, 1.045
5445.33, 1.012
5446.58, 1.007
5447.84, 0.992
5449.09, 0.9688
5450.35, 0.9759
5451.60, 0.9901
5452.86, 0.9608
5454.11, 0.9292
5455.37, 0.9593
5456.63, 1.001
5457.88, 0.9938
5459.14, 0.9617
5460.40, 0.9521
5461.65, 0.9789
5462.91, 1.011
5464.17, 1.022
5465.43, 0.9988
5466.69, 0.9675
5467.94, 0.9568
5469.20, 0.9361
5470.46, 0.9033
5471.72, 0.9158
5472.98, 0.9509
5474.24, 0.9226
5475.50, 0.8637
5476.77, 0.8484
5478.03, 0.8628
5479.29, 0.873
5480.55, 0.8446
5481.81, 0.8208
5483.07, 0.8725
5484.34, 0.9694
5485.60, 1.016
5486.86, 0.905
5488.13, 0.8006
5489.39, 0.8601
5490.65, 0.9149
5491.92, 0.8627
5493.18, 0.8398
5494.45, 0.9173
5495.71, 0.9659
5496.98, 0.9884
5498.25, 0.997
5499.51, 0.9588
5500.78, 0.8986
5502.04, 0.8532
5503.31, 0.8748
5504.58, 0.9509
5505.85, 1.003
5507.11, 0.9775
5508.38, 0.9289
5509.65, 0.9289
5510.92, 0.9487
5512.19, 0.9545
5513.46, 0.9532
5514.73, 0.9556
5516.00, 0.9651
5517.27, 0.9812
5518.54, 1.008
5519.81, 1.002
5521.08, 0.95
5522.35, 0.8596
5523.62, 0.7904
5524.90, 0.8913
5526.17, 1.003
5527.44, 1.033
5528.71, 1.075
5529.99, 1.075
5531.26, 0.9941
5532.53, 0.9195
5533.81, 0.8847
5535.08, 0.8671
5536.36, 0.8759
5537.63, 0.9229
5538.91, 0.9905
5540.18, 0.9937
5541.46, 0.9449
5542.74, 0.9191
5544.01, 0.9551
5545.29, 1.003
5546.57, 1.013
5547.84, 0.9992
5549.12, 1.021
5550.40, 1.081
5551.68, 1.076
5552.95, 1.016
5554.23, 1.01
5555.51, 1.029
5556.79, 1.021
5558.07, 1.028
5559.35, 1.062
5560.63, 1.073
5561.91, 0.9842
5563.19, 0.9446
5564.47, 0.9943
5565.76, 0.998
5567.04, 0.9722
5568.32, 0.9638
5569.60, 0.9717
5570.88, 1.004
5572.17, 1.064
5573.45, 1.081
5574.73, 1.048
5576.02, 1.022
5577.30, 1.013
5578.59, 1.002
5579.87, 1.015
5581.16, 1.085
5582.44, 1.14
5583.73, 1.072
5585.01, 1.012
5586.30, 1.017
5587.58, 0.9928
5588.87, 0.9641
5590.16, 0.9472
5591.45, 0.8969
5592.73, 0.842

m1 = 3.6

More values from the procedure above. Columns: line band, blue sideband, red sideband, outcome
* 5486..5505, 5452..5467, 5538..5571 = 1.5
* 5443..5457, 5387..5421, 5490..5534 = -0.9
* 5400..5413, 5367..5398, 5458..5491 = 0.8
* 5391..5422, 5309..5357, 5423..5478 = 2.3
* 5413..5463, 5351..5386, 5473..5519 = -2.3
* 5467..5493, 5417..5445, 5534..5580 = 2.7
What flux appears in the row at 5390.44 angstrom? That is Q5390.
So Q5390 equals 0.9144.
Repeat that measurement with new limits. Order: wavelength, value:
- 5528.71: 1.075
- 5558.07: 1.028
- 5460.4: 0.9521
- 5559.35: 1.062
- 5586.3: 1.017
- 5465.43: 0.9988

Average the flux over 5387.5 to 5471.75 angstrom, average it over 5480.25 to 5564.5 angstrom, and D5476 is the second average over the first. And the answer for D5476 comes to 1.00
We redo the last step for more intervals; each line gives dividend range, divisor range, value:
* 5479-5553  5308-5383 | 0.95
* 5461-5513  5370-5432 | 0.97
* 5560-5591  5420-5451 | 1.01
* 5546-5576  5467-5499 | 1.13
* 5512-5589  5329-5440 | 1.03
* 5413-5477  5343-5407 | 1.02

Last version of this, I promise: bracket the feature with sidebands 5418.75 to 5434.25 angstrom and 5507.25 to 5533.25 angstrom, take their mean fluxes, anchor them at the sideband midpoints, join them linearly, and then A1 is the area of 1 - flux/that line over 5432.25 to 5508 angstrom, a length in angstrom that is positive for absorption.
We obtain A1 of 3.4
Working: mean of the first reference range 1.01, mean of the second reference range 0.961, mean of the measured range 0.943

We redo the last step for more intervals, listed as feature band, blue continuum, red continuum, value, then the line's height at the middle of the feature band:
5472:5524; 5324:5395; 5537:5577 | 4.1 angstrom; 0.998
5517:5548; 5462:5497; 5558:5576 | 0.5 angstrom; 0.974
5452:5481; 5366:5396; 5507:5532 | 0.7 angstrom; 0.963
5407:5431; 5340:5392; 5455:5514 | -0.7 angstrom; 0.96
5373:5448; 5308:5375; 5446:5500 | 0.0 angstrom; 0.963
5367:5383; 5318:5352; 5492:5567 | 0.7 angstrom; 0.993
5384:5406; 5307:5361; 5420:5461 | 1.9 angstrom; 0.998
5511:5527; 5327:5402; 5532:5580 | 0.7 angstrom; 0.989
